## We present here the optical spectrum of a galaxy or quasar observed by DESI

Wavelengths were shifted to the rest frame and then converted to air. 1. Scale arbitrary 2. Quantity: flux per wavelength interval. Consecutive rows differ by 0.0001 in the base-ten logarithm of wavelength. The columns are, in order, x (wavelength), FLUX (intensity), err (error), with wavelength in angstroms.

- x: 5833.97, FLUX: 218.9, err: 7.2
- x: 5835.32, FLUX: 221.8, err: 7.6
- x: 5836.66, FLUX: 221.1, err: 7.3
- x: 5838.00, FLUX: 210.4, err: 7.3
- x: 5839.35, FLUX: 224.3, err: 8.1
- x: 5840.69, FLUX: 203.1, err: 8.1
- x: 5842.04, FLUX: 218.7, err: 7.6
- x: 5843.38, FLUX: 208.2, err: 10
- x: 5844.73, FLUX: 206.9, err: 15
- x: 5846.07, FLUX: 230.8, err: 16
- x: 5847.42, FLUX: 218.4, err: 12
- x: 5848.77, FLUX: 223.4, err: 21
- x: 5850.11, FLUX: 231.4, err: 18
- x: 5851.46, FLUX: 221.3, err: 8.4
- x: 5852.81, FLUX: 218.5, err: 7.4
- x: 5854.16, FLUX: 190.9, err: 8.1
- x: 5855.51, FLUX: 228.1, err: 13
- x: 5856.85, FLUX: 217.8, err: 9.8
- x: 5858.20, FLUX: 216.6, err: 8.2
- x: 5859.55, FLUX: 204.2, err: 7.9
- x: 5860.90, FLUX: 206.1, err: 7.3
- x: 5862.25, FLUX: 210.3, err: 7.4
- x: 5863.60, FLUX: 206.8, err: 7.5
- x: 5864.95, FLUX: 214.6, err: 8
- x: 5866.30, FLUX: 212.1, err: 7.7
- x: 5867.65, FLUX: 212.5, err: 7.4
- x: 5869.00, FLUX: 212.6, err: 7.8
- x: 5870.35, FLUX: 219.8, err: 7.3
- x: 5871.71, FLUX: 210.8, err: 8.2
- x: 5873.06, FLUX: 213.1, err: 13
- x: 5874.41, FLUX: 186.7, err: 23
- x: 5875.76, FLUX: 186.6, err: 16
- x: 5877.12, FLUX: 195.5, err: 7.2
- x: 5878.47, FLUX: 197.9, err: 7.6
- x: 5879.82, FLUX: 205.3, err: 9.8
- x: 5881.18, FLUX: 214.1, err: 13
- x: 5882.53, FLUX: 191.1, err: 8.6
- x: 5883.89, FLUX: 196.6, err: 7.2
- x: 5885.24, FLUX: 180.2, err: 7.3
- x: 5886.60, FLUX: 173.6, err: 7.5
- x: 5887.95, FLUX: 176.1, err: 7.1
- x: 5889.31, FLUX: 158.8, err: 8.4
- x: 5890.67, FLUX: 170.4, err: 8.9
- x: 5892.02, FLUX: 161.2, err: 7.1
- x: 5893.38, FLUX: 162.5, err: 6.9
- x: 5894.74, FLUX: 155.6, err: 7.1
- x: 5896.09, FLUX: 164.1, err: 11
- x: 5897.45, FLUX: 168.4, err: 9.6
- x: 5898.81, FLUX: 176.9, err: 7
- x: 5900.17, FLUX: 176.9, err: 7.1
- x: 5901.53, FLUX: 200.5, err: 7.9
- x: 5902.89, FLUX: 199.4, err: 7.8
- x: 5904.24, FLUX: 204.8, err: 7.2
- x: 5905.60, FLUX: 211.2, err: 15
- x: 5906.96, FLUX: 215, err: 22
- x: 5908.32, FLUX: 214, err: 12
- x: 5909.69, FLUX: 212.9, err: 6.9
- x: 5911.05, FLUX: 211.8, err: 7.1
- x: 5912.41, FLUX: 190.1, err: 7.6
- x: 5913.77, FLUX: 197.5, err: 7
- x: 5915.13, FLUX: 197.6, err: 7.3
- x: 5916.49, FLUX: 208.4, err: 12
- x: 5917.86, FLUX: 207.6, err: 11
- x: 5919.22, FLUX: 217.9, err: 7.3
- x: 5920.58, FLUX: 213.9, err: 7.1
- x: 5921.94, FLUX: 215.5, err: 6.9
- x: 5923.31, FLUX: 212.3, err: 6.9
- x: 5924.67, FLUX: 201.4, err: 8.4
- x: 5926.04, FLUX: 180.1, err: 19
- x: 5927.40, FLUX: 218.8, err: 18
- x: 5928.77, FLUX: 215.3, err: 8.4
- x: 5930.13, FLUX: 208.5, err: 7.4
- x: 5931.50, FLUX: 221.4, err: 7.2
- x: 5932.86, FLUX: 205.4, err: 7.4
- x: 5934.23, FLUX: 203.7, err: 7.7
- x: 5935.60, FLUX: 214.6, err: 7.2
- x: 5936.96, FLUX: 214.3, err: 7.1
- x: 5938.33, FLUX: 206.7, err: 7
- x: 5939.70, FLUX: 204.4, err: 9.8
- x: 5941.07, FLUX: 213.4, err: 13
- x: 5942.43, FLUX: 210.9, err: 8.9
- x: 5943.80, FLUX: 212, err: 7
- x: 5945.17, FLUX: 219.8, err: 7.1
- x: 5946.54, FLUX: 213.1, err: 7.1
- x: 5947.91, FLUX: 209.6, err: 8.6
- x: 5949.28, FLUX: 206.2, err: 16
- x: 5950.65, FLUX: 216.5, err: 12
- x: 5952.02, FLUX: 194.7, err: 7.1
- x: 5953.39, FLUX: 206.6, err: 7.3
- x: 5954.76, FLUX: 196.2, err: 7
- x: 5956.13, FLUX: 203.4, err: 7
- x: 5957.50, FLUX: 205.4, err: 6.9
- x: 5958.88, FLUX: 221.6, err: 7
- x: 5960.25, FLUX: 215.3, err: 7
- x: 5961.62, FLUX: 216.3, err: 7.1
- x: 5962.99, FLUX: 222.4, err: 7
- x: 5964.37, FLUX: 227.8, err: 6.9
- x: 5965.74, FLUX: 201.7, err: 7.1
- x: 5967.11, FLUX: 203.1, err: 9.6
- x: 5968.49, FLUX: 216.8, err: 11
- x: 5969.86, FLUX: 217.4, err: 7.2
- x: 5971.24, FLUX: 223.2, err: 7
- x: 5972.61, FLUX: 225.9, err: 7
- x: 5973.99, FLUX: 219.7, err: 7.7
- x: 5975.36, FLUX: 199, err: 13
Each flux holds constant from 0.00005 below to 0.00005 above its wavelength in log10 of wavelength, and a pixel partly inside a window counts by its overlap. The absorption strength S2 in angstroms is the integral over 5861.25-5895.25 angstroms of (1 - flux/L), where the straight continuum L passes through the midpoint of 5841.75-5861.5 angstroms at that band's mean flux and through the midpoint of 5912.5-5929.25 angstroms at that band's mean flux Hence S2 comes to 3.1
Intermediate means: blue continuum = 216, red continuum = 206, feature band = 193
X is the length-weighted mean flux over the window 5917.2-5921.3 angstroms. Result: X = 214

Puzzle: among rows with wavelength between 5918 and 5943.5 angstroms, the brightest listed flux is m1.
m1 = 221.4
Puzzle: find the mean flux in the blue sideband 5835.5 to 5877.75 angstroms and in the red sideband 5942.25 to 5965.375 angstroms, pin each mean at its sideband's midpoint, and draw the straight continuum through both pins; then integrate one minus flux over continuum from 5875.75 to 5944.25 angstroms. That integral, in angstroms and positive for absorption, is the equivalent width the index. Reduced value 4.6 angstroms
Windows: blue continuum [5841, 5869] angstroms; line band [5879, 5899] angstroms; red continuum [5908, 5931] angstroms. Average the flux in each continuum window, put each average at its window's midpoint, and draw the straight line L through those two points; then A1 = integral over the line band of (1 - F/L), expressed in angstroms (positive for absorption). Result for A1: 3.2 angstroms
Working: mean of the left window 215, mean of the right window 207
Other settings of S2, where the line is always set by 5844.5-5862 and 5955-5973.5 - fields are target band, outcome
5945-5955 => 0.3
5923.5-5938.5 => 0.5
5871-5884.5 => 1.0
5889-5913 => 3.2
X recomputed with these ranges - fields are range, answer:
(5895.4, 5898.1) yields 166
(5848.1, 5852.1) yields 226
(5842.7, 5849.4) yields 217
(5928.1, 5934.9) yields 211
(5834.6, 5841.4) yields 216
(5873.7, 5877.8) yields 190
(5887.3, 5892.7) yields 166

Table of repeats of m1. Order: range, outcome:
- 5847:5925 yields 231.4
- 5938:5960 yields 221.6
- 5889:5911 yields 215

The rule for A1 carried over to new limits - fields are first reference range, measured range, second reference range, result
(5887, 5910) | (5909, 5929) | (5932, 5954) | -1.1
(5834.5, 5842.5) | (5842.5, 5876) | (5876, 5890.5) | -1.6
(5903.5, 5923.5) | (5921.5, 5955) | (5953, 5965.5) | 0.3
